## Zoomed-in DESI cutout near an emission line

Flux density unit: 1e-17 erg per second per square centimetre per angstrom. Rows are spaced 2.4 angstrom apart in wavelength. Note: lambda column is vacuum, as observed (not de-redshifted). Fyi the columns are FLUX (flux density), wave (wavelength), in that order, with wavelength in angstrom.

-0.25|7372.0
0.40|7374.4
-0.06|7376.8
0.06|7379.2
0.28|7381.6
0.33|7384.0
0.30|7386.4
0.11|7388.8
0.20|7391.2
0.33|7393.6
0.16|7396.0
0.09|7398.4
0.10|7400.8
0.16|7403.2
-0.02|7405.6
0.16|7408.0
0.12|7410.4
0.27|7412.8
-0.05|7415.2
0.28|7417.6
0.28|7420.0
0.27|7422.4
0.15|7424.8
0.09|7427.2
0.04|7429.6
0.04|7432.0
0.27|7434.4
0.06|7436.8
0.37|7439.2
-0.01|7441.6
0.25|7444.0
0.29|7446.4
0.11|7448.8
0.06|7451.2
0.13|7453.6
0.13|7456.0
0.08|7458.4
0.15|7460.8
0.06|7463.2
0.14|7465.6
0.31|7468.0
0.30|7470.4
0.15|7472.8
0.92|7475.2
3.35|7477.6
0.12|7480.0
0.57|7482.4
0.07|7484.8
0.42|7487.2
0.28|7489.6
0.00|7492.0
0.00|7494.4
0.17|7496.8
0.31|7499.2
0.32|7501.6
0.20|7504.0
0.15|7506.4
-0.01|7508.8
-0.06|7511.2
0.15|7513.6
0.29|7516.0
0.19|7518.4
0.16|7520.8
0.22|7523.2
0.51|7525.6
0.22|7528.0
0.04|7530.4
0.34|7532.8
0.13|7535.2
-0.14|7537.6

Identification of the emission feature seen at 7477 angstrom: Halpha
